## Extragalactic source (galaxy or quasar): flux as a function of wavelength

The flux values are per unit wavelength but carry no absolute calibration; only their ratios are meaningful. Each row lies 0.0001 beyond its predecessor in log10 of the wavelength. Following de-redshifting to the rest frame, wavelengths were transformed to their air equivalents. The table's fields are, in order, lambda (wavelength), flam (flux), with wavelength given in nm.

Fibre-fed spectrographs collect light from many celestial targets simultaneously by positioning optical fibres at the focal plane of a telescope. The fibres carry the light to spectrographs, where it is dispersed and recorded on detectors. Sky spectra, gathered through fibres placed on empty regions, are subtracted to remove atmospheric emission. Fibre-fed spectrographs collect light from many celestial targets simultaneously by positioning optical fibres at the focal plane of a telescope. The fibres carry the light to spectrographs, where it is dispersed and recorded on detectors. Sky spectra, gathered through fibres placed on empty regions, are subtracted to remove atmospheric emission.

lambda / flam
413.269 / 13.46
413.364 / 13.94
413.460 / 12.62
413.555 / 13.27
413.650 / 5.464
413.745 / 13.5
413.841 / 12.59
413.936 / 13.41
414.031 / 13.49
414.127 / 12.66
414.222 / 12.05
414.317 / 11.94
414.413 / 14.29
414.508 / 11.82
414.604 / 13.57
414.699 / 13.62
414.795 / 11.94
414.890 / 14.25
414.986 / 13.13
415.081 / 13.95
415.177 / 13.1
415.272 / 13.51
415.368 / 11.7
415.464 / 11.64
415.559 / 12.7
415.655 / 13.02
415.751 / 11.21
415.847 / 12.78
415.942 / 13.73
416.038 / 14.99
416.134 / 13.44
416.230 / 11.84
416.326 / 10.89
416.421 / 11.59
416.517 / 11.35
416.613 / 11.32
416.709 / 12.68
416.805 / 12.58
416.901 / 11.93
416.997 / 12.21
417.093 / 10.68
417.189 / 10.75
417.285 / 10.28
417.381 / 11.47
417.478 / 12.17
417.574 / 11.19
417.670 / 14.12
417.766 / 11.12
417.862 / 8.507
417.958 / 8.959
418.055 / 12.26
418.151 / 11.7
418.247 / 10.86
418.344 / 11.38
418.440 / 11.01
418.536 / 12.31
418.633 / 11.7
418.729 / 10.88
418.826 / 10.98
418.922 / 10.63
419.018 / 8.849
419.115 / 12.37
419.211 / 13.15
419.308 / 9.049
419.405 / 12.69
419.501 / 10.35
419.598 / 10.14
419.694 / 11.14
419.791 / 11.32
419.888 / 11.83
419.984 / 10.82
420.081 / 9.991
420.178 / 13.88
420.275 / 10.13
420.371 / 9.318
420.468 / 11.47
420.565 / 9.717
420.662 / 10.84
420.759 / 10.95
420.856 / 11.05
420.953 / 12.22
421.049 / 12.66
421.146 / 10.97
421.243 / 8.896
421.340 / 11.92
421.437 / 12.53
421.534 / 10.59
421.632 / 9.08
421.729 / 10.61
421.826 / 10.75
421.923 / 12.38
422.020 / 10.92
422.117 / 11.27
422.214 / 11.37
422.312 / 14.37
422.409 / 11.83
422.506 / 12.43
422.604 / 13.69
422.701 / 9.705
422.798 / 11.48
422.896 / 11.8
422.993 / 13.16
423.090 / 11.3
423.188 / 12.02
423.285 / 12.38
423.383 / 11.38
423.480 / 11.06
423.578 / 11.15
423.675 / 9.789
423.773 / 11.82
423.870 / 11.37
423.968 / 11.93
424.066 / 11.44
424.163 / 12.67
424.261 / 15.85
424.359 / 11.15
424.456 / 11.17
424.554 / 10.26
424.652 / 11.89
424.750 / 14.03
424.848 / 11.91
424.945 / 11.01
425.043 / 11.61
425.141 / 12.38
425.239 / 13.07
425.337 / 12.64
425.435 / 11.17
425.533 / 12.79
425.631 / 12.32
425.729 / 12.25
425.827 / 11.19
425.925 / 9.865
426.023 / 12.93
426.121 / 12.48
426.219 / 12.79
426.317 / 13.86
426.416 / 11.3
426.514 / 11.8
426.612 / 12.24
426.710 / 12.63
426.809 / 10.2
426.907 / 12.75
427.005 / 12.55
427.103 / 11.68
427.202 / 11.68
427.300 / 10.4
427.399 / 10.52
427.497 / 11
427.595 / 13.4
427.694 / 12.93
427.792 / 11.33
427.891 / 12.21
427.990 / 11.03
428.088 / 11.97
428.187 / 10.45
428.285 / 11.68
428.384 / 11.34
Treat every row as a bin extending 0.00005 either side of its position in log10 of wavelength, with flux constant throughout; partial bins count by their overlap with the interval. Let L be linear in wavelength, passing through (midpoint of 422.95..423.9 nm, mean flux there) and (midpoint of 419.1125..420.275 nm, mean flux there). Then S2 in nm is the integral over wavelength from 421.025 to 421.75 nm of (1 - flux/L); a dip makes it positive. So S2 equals 0.035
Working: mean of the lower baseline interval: 11.3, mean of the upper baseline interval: 11.5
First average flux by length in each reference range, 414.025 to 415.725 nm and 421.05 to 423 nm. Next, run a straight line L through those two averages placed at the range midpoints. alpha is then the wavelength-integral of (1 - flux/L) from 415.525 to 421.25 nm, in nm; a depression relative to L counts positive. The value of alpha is 0.358 nm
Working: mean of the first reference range 12.9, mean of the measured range 11.4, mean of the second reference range 11.5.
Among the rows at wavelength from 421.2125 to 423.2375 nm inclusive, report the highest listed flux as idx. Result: 14.37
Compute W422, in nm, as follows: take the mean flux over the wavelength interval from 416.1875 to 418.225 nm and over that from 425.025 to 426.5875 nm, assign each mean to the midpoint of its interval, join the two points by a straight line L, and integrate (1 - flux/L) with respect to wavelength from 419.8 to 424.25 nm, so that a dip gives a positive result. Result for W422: 0.15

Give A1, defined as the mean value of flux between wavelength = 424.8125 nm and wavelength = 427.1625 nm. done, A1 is 12.1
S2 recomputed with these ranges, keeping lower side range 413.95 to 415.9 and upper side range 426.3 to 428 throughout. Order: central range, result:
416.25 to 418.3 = 0.21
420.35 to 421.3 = 0.11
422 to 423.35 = 0.02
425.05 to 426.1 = -0.01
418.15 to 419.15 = 0.11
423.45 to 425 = 0.04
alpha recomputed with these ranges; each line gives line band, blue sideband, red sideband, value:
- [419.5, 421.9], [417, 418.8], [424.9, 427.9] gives 0.10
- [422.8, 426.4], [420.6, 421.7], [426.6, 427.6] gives -0.19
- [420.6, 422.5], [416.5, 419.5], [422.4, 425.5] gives 0.05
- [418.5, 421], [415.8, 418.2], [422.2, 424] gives 0.15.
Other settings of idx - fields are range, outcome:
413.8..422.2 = 14.99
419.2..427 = 15.85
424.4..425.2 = 14.03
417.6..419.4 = 14.12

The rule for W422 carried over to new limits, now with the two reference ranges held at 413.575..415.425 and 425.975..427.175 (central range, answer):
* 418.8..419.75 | 0.12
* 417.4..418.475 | 0.11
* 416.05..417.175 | 0.06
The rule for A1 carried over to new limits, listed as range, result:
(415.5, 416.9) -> 12.4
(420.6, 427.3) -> 11.8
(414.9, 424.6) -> 11.6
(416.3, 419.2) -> 11.3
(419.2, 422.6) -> 11.2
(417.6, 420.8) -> 11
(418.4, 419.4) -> 11.2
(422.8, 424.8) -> 11.9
